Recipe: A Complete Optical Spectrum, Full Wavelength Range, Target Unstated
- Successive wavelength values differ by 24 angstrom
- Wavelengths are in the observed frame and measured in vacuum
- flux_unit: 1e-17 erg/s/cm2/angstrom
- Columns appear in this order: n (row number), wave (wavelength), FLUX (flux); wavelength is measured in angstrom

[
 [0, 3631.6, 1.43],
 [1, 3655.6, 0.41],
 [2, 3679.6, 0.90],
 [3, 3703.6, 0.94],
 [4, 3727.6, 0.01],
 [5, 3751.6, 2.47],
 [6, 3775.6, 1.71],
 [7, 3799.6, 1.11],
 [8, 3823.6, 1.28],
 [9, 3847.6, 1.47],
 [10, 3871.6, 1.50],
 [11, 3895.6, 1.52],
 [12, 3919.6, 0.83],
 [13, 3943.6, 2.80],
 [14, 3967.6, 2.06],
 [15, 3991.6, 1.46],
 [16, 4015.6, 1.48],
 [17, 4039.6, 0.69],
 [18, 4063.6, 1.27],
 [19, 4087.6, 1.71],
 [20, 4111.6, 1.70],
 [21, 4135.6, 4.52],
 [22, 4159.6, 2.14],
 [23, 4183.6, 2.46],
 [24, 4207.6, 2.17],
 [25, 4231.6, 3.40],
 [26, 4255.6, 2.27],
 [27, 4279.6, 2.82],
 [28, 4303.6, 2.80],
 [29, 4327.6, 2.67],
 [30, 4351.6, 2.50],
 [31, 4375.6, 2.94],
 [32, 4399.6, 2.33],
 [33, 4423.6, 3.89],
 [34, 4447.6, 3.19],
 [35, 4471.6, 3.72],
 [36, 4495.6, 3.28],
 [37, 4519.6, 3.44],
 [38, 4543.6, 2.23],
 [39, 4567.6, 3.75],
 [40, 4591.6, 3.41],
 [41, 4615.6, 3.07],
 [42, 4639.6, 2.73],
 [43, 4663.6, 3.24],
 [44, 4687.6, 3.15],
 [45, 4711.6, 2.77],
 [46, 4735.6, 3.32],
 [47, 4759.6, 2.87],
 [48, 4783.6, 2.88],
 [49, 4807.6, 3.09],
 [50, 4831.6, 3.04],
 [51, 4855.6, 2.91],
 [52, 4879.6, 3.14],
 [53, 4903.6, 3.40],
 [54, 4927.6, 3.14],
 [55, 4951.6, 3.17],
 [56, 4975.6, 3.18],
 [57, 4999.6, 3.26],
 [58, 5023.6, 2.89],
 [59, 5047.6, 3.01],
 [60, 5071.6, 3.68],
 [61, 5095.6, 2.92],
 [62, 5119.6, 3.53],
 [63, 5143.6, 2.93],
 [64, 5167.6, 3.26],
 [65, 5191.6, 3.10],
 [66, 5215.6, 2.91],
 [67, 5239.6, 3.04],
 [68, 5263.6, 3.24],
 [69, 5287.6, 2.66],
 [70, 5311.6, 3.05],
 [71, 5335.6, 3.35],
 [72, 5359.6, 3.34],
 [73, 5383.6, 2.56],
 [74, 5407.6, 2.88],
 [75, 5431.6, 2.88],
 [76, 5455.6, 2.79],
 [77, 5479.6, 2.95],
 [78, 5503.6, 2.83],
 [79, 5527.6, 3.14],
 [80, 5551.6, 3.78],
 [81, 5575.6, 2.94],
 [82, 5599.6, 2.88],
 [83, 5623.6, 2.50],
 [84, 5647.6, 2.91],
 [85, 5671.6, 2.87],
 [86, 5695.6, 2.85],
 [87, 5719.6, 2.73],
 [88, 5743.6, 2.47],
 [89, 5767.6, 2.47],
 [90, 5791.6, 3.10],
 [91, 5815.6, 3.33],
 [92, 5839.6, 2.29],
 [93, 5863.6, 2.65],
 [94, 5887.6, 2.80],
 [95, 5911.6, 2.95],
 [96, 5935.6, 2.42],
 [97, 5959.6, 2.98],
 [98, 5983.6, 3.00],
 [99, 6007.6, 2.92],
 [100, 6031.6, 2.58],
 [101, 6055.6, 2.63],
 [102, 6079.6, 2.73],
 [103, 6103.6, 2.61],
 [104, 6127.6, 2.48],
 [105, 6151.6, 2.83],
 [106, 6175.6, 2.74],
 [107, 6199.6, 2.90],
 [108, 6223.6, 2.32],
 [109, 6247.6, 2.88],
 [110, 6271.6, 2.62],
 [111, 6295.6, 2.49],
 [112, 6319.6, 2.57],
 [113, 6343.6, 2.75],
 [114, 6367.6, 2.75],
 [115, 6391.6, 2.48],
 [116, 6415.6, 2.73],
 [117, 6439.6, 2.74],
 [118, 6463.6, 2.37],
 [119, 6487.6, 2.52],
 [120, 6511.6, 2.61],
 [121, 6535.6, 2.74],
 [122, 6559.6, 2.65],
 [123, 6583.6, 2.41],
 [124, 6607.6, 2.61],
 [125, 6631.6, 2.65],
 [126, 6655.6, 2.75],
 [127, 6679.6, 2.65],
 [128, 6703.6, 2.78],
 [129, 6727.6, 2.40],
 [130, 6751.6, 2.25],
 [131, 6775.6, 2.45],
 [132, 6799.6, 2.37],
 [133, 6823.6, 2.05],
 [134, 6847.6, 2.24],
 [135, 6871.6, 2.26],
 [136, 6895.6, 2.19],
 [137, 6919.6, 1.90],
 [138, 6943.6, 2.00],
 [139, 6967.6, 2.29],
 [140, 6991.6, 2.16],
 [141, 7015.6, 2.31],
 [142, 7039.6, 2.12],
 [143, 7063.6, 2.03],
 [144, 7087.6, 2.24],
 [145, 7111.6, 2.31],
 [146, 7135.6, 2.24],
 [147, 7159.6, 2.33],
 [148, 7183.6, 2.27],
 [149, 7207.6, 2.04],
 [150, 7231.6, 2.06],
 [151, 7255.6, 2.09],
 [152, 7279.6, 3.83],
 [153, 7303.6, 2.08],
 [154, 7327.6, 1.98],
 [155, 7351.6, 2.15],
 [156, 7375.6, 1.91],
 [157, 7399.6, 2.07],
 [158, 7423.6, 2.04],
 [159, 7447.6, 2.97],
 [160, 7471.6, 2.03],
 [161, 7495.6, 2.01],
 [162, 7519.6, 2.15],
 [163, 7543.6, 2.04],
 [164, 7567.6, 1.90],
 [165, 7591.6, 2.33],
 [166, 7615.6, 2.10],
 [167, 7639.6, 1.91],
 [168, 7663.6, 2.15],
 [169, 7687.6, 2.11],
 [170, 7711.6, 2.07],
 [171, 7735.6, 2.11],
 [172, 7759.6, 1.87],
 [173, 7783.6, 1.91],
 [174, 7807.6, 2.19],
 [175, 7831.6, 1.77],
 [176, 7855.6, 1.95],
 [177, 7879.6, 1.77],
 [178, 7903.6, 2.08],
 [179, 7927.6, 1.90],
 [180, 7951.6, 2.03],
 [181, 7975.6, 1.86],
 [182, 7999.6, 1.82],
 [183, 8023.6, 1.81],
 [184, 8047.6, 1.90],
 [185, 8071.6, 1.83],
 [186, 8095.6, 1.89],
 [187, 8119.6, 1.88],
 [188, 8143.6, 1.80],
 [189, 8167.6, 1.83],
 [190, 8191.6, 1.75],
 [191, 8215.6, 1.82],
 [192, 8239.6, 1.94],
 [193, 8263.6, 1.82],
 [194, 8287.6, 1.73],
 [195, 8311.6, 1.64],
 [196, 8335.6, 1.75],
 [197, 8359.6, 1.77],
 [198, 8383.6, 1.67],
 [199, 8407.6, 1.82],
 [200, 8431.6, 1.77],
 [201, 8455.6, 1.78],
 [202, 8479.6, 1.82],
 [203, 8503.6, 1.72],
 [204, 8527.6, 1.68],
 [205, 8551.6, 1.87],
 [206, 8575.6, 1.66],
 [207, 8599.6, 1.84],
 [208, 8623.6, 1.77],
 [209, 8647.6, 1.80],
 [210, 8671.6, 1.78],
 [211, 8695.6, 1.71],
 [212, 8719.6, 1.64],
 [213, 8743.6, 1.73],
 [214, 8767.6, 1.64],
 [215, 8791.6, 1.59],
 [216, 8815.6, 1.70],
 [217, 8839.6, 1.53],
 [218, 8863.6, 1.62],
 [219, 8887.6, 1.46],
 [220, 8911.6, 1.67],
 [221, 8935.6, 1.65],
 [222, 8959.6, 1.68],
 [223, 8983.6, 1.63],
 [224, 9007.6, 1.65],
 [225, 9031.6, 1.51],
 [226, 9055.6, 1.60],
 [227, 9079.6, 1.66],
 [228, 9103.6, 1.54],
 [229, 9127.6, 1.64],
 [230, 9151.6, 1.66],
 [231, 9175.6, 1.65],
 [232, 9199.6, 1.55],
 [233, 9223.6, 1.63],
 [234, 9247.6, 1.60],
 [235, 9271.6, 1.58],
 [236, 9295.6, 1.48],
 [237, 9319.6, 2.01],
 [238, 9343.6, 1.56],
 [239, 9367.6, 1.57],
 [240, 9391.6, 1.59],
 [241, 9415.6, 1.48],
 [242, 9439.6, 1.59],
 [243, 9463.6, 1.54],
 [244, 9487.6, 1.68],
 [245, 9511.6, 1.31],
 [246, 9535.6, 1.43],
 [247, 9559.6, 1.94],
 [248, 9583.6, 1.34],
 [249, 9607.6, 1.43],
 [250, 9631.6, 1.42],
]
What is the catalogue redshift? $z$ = 0.11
